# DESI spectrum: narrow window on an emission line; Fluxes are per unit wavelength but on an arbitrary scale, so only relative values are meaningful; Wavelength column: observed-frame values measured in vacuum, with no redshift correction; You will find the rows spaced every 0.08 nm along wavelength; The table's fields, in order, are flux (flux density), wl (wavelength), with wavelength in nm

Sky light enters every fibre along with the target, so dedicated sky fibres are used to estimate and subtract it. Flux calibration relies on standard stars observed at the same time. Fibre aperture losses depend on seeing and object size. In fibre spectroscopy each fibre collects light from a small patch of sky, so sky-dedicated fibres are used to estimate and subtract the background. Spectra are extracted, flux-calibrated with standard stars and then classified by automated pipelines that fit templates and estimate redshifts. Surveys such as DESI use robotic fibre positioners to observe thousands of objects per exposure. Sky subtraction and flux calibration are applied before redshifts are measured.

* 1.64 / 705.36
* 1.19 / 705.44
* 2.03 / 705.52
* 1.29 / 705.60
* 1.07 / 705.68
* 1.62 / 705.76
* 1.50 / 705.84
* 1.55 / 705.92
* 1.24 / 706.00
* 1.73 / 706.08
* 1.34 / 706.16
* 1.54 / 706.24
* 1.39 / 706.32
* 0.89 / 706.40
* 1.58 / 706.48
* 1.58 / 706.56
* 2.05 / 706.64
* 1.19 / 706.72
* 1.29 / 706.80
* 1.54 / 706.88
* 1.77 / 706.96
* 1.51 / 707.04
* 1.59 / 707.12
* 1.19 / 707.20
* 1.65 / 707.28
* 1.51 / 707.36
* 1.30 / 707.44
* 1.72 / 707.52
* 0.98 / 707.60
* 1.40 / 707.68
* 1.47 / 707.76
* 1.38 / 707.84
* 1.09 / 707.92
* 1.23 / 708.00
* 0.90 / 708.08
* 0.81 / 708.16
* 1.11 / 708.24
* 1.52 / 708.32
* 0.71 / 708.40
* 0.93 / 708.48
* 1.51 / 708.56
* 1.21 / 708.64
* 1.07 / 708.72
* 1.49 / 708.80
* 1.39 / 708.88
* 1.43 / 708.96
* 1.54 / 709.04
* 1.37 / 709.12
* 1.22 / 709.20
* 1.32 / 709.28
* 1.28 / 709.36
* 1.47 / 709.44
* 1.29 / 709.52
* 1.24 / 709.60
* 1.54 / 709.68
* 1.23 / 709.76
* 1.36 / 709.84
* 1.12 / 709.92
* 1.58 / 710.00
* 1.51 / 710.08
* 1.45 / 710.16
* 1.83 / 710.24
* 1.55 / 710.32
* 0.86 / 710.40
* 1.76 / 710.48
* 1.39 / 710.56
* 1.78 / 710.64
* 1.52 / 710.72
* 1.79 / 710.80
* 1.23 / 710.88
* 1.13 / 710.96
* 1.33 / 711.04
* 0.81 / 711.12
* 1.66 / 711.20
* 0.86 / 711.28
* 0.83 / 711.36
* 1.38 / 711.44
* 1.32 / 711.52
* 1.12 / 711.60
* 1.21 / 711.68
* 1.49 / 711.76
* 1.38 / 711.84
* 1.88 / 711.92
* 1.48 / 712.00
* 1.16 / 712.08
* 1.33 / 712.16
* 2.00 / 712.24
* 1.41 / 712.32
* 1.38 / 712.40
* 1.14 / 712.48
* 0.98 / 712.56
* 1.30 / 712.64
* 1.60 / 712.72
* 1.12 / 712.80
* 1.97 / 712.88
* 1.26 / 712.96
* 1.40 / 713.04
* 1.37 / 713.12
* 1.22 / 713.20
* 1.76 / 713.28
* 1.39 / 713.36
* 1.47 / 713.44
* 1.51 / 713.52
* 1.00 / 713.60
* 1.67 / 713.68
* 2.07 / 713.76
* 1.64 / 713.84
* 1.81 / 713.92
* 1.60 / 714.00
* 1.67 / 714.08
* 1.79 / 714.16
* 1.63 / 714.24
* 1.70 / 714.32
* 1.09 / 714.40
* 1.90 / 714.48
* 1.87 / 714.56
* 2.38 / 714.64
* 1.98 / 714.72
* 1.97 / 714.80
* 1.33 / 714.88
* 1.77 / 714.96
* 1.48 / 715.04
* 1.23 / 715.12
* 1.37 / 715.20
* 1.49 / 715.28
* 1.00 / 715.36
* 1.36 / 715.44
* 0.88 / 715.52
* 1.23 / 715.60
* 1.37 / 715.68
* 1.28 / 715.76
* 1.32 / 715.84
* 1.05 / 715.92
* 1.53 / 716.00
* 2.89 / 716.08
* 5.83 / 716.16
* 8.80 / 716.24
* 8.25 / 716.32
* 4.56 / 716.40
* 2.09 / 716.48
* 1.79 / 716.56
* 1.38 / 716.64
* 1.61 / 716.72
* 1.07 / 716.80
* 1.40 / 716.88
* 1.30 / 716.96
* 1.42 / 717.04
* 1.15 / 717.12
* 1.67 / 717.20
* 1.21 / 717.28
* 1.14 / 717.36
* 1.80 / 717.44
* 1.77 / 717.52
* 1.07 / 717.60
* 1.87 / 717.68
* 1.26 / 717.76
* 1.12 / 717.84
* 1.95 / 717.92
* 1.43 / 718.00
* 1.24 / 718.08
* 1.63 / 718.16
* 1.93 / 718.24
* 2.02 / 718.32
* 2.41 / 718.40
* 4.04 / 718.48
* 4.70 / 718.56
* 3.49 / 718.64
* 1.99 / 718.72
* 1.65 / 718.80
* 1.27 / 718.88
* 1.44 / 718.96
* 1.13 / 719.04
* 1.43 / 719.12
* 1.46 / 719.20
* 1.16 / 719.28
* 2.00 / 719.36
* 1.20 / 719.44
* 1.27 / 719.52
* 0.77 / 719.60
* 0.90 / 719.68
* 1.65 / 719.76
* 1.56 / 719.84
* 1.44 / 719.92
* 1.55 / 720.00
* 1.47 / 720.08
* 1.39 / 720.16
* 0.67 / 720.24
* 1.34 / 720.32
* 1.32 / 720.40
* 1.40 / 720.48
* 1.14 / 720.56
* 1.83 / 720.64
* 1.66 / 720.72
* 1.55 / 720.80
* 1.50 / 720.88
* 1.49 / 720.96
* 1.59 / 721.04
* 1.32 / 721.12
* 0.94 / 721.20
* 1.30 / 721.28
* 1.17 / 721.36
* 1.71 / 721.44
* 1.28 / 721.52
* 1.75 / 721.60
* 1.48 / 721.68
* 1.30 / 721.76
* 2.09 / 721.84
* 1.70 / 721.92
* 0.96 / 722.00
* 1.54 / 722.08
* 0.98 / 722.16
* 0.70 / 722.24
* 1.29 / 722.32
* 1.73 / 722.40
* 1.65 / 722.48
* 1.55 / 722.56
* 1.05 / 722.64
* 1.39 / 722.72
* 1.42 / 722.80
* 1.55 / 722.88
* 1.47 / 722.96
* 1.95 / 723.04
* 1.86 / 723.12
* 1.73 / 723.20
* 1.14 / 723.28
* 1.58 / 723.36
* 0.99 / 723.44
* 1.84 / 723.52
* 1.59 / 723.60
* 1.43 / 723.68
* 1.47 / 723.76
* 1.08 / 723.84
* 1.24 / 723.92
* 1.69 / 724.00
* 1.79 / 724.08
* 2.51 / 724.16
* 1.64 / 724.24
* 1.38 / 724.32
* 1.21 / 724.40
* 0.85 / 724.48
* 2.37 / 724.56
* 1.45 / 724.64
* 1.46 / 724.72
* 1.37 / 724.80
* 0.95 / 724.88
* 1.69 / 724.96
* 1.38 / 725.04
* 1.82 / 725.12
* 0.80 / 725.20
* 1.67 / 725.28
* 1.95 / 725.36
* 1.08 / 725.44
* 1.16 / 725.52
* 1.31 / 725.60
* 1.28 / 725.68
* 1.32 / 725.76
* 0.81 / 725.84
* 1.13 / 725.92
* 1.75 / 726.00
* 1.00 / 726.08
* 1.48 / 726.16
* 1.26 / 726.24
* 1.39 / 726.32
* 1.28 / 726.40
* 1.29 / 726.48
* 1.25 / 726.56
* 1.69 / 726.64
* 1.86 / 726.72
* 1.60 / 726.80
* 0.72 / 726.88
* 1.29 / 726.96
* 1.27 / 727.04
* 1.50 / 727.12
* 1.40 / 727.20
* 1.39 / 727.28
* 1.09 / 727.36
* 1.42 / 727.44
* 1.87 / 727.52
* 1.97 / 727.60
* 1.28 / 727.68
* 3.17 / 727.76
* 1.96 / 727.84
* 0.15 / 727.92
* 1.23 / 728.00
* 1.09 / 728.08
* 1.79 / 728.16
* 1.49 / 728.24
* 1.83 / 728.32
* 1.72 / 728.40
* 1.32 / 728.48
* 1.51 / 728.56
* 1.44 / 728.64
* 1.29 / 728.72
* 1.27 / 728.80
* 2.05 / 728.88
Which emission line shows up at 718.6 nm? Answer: [N II] 6583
